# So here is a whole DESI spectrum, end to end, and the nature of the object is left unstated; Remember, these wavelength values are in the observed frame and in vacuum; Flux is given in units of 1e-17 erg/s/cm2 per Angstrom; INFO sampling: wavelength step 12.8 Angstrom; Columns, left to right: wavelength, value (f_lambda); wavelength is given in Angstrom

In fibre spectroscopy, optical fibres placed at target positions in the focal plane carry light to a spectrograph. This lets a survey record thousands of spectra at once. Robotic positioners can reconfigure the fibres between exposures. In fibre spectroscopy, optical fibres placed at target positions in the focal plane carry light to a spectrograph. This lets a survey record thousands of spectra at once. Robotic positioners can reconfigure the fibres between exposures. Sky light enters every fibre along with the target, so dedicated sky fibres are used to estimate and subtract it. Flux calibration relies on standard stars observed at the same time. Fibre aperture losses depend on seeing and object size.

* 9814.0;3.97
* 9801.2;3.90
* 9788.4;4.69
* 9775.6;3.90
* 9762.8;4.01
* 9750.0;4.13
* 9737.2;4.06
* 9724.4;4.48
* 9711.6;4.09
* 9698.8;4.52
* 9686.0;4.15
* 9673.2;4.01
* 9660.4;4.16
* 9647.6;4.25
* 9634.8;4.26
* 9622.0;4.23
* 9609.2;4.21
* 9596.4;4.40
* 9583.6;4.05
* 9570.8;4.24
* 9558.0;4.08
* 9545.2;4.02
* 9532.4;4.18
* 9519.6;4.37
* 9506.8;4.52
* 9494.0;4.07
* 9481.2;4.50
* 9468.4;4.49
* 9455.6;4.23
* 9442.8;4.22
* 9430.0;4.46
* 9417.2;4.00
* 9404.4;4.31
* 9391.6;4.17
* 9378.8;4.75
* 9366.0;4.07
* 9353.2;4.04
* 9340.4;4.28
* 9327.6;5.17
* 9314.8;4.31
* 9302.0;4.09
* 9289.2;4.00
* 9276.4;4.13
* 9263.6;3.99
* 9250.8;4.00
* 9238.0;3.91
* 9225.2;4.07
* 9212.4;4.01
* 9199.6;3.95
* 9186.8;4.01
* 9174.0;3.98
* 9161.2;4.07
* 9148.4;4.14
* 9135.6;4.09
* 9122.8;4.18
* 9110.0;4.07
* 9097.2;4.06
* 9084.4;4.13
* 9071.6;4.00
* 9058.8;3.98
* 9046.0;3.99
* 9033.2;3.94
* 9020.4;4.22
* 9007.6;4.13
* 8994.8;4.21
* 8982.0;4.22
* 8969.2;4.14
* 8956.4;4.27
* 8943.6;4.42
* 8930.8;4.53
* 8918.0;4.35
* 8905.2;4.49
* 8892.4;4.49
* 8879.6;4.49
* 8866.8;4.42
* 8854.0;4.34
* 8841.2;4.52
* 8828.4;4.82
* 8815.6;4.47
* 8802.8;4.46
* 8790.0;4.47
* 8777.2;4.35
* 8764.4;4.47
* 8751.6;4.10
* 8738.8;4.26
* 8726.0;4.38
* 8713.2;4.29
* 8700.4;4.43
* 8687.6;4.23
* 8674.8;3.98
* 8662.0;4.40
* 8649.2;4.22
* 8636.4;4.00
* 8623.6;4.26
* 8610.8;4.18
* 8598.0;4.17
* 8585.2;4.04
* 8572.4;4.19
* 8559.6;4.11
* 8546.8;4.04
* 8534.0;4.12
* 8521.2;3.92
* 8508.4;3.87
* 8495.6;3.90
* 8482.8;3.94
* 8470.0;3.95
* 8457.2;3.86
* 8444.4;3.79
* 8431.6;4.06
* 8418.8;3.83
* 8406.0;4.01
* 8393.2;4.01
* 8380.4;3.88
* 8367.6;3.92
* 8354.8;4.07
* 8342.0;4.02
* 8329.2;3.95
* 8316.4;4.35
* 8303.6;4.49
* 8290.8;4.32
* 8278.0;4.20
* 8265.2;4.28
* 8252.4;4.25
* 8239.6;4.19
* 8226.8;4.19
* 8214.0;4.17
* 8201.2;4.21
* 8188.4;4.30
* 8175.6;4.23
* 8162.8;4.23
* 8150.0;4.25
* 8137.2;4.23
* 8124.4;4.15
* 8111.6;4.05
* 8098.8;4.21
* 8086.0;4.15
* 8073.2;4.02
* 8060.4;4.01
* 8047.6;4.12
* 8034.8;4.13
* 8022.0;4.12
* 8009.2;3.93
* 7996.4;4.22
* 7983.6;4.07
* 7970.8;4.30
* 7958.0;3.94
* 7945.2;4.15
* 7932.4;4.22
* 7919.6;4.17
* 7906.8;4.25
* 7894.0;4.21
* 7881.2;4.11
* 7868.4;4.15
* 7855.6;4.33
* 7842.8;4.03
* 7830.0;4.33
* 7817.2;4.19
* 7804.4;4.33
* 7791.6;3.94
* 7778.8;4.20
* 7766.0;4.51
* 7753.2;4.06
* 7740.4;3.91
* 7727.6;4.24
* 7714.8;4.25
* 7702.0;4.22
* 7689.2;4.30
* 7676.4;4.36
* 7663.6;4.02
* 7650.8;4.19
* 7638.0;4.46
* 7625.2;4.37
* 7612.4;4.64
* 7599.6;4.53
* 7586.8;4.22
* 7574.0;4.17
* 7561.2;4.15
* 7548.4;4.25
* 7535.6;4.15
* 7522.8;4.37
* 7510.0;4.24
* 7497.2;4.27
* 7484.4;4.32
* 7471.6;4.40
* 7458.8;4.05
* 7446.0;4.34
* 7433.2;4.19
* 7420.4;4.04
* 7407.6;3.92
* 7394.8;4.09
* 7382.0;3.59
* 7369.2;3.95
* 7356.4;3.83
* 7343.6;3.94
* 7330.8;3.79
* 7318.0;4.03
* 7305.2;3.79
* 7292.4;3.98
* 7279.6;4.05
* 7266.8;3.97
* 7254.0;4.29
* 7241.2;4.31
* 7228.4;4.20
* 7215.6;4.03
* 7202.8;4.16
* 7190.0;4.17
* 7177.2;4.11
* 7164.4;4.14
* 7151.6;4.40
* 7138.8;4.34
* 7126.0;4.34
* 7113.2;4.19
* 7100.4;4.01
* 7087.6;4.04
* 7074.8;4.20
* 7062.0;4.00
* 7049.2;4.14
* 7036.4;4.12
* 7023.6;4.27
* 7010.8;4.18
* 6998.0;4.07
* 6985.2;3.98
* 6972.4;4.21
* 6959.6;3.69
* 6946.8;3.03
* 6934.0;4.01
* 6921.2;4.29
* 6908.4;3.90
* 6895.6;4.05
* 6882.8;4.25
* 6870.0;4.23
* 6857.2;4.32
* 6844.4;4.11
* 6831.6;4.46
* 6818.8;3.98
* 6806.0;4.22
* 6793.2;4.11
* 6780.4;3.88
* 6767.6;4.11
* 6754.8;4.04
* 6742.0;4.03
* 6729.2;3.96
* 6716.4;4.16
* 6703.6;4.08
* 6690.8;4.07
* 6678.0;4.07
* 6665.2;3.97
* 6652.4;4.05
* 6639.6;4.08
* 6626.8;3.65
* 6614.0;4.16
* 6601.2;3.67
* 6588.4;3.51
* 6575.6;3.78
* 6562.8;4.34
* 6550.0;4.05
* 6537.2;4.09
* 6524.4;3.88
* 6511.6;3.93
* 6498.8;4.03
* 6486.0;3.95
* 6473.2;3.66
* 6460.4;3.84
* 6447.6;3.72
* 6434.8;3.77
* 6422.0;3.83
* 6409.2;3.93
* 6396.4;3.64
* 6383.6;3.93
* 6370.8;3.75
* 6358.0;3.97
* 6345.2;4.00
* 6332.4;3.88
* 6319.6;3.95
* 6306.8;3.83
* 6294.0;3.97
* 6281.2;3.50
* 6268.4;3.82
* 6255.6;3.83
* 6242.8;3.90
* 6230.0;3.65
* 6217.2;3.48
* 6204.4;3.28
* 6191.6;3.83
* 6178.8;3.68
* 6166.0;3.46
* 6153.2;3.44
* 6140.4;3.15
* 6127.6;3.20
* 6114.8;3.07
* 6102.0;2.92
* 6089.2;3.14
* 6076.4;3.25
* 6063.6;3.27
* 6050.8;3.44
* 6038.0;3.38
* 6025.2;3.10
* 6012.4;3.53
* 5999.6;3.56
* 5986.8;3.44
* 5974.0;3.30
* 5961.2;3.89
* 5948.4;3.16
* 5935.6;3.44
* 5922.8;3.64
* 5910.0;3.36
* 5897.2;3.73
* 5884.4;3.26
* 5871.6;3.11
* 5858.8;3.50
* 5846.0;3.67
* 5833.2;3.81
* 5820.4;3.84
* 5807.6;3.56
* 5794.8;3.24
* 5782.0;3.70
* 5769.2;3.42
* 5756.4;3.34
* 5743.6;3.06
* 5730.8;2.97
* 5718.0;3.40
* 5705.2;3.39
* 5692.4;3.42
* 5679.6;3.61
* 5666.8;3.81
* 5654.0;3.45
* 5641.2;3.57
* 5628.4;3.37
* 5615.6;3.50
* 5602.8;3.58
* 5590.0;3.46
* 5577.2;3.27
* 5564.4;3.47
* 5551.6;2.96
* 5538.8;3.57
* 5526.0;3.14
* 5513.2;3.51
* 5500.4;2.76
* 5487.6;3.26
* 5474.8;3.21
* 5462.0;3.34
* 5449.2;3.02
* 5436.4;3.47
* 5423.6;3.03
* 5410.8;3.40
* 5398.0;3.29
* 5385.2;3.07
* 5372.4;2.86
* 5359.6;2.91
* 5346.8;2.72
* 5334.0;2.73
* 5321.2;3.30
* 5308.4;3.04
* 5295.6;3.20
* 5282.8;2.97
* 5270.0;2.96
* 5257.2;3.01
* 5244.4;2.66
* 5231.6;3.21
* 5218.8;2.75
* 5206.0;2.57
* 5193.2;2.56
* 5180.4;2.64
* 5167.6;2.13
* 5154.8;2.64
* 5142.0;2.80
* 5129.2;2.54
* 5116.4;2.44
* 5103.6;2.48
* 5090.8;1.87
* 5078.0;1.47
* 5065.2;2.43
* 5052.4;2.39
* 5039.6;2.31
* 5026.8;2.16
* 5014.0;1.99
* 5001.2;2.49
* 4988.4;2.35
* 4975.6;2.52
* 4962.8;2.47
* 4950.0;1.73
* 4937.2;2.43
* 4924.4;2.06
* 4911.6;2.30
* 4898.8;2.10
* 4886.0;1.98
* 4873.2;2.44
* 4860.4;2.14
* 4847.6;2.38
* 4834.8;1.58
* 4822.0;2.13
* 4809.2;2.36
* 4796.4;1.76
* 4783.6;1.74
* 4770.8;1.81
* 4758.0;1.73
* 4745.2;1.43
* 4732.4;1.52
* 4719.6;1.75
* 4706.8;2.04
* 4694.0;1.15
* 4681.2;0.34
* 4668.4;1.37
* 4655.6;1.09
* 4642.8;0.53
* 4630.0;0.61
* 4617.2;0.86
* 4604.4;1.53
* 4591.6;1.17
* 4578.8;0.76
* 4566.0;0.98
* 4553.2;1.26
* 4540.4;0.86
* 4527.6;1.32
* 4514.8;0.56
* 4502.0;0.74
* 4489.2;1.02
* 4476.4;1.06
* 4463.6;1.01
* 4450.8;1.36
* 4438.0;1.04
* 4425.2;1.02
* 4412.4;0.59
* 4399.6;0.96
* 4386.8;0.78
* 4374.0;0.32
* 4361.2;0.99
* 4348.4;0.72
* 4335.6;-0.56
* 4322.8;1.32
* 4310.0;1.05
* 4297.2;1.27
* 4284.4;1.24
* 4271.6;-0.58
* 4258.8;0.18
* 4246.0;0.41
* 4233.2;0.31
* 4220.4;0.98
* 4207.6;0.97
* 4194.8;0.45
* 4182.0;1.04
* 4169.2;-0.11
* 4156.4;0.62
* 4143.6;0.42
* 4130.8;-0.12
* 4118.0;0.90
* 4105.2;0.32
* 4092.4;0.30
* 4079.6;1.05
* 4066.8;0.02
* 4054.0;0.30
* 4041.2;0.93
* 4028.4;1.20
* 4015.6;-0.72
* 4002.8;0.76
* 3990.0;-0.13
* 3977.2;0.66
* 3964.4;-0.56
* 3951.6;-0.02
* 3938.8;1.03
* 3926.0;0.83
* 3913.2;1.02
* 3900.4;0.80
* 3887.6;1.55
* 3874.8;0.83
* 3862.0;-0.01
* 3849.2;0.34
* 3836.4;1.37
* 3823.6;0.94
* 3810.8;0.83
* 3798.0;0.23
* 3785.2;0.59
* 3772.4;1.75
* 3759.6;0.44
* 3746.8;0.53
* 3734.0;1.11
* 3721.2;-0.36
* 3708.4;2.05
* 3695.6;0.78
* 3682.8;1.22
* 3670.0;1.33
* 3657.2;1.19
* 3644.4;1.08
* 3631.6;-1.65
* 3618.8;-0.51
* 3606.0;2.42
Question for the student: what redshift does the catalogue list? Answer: 0.18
